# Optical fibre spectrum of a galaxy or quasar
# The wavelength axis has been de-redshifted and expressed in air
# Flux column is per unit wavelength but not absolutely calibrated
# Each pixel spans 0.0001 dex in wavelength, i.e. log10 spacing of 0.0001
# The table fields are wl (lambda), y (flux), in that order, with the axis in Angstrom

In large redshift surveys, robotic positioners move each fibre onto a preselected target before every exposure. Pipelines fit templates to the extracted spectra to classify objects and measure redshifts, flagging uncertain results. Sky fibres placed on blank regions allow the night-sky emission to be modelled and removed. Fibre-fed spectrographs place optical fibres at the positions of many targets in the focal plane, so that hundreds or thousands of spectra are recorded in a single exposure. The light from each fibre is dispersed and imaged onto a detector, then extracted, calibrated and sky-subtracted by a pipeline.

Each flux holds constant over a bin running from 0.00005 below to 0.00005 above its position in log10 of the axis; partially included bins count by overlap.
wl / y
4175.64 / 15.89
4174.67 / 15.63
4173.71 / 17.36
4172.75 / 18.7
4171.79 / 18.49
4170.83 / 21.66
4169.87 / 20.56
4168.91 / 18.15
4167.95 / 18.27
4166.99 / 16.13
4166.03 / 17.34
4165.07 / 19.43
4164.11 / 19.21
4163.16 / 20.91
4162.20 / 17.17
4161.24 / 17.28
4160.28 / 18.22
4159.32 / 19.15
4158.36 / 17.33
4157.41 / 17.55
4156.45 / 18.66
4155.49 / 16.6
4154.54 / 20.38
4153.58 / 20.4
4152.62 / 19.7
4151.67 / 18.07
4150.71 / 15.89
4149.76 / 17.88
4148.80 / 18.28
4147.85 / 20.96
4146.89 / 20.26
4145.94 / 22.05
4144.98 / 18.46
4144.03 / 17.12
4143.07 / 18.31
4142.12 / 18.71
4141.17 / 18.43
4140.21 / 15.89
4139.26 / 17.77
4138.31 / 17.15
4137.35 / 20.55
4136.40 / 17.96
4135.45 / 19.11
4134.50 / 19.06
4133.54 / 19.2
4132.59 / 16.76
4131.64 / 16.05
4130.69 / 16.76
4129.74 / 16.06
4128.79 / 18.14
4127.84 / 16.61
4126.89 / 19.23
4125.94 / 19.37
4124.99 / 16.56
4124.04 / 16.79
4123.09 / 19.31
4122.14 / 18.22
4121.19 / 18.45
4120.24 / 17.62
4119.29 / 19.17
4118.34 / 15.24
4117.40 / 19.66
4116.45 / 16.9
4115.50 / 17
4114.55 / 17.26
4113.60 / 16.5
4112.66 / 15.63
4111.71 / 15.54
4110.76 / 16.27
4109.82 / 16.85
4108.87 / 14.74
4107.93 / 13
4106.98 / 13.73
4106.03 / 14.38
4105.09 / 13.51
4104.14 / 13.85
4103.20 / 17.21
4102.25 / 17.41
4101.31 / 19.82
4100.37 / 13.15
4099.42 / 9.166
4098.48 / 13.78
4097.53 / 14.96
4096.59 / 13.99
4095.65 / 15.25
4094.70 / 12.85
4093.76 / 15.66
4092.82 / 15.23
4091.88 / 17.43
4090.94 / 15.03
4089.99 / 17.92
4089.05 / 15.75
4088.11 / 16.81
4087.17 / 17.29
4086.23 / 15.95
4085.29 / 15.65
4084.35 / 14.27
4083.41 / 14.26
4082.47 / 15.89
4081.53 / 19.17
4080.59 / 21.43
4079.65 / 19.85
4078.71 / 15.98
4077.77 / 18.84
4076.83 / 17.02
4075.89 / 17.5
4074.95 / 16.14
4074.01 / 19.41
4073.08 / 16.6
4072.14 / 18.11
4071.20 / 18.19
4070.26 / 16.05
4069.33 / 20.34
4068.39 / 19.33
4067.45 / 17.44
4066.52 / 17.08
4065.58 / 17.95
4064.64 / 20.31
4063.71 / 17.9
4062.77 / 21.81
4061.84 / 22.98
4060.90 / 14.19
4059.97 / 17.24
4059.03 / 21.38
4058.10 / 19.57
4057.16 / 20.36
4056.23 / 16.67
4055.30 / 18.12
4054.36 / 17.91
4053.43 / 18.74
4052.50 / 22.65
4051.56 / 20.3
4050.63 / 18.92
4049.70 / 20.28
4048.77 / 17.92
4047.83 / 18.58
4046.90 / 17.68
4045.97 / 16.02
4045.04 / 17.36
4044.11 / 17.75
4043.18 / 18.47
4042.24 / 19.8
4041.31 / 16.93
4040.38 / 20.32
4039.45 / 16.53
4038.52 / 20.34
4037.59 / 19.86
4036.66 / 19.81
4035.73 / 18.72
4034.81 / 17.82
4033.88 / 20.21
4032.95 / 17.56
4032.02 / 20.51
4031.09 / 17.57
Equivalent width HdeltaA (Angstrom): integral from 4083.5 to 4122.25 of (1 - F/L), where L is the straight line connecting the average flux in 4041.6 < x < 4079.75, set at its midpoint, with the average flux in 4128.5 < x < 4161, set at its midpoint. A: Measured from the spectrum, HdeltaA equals 5.5 Angstrom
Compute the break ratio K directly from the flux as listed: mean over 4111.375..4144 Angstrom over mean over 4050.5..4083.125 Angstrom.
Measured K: 0.95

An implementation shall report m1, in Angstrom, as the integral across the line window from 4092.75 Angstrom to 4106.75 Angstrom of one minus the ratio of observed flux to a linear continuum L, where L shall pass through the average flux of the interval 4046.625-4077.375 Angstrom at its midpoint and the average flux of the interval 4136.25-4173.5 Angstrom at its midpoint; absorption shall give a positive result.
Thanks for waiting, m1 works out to 3.0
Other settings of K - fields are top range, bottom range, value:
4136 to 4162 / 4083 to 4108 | 1.22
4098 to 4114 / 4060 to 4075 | 0.81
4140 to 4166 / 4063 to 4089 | 1.06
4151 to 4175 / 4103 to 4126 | 1.12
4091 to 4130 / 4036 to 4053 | 0.86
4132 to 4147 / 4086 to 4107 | 1.21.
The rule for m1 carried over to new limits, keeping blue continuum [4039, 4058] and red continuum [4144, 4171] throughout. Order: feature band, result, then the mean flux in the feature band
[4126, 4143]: 0.7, 17.9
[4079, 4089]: 0.9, 17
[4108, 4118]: 1.2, 16.5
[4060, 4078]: 0.4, 18.2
